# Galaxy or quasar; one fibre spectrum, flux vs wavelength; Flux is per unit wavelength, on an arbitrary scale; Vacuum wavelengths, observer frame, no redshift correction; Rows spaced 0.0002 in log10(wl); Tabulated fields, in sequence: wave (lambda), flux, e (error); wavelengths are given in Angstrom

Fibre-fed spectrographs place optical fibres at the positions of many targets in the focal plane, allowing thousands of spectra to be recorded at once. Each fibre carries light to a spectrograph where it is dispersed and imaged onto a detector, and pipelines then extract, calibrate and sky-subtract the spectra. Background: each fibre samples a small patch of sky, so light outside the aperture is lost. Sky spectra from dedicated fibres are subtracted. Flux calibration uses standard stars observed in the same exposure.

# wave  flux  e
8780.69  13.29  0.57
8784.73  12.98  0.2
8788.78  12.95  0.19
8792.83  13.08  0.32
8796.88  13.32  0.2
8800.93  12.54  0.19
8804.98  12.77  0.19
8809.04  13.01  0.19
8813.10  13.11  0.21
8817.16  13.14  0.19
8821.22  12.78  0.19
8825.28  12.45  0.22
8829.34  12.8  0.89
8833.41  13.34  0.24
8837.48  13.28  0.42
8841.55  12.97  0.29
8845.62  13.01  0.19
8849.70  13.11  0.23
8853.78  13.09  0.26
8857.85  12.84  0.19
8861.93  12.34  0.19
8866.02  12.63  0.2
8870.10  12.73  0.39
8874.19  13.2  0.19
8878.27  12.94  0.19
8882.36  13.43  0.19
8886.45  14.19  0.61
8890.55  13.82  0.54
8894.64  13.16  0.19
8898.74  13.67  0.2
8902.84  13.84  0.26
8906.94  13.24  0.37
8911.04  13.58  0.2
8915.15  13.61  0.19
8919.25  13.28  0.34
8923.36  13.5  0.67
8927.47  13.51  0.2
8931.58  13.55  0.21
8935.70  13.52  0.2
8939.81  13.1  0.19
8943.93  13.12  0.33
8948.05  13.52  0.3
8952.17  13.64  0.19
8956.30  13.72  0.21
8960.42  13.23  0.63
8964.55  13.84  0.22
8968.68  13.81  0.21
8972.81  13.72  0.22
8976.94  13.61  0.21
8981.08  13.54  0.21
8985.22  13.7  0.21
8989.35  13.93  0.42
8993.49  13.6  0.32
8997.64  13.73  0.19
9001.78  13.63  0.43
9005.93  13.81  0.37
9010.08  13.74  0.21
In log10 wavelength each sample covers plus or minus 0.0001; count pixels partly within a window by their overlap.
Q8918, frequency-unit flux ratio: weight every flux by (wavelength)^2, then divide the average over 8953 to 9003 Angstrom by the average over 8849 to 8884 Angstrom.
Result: 1.1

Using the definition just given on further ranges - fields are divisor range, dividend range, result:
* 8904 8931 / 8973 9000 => 1.03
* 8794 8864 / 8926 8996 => 1.08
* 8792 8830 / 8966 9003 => 1.10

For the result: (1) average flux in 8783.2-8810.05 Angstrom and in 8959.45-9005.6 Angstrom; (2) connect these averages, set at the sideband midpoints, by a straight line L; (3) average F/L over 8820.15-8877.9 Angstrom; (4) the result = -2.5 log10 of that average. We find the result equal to 0.02 mag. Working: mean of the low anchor 12.9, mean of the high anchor 13.7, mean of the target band 12.9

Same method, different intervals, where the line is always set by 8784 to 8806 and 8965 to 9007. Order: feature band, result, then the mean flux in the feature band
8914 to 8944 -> 0.006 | 13.4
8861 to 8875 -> 0.045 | 12.7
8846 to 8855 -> 0.008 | 13.1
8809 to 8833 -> 0.012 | 12.9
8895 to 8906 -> -0.019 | 13.6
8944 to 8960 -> 0.004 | 13.5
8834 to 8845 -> -0.001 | 13.1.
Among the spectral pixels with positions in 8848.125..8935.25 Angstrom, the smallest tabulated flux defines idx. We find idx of 12.34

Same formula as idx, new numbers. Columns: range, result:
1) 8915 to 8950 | 13.1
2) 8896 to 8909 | 13.24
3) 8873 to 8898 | 12.94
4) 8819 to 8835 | 12.45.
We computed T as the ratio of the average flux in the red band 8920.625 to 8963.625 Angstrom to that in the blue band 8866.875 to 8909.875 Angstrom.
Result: 1.00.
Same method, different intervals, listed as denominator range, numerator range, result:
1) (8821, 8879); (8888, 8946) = 1.04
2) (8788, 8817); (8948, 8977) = 1.05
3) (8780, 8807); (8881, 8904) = 1.05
